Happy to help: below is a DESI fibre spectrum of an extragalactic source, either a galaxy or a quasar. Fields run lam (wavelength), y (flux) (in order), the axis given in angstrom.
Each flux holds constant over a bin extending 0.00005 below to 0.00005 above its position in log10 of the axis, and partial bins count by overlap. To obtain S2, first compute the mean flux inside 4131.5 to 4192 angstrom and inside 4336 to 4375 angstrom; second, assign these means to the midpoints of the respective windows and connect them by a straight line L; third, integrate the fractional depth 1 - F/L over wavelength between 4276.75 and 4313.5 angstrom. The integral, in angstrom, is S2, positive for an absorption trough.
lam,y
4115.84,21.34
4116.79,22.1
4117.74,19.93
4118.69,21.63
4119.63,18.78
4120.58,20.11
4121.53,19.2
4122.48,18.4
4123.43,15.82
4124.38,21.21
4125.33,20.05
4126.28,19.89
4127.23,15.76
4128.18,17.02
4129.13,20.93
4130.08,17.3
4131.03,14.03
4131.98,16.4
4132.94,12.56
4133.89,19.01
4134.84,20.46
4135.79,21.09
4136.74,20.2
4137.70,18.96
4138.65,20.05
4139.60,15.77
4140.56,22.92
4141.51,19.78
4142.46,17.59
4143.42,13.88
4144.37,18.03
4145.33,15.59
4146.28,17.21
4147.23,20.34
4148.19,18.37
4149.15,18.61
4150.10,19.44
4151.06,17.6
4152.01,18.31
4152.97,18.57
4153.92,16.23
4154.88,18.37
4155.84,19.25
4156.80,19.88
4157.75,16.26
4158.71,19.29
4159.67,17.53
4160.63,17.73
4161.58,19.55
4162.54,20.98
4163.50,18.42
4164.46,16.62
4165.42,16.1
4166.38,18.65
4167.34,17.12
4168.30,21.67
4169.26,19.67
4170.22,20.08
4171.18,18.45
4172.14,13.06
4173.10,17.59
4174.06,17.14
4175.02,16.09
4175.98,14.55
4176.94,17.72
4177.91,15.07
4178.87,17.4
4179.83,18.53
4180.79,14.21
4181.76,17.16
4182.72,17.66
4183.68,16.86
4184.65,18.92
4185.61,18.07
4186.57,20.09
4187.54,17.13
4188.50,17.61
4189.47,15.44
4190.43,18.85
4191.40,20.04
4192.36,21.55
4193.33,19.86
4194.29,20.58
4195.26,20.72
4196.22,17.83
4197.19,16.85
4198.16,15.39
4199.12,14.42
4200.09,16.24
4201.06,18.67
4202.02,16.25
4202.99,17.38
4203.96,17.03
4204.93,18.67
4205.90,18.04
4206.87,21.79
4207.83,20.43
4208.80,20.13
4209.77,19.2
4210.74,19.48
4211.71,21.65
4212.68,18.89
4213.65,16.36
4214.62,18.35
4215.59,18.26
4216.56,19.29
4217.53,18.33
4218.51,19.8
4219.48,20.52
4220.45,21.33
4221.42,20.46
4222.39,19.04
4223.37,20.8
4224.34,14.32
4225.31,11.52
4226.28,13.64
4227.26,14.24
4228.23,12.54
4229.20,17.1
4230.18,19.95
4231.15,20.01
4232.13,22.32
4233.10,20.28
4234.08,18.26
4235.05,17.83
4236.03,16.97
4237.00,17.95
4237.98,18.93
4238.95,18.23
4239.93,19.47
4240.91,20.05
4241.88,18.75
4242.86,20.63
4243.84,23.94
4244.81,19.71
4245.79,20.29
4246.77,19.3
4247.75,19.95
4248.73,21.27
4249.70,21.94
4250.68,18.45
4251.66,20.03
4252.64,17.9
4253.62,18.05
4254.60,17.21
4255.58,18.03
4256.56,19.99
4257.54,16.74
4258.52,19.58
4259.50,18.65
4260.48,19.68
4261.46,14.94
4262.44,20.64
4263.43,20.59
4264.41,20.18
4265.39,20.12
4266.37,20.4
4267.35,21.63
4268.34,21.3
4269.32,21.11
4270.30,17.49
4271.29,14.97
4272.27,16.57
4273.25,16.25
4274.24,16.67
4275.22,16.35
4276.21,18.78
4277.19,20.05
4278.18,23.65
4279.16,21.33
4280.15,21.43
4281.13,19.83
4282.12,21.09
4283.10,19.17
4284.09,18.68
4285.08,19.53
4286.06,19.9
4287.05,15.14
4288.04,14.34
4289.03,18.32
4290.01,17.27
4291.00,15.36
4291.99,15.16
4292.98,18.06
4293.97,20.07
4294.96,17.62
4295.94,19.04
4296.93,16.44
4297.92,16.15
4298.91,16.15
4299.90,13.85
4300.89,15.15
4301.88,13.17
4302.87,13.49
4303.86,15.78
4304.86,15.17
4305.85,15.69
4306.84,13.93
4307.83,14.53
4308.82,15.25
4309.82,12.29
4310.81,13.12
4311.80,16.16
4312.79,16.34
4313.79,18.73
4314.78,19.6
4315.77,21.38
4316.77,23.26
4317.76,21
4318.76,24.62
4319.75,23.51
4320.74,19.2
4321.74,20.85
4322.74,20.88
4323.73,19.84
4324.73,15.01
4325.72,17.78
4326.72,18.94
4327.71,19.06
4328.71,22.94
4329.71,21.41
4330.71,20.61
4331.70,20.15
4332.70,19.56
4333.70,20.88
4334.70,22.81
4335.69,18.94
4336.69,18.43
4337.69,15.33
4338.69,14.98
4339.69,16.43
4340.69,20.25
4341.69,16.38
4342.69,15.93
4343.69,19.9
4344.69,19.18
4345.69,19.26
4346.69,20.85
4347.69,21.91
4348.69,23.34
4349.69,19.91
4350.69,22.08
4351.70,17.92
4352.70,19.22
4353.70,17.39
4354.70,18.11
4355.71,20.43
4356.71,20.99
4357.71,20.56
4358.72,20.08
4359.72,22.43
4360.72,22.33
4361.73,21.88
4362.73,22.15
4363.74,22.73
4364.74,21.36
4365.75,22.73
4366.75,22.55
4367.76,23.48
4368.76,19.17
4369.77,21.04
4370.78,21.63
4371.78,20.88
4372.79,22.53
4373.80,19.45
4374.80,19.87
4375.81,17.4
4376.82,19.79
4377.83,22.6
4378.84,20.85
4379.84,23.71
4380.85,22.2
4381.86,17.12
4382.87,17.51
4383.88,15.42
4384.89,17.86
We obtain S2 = 4.68 angstrom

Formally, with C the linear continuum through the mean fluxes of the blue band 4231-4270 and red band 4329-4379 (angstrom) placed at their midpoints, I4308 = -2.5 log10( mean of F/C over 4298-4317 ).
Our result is 0.25 mag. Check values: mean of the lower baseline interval 19.5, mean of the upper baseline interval 20.2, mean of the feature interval 15.8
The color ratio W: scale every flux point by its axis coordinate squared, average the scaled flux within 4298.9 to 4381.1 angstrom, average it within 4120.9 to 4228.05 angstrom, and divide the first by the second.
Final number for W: 1.2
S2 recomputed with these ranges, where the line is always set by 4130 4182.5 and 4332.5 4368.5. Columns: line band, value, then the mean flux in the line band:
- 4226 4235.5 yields 0.51 angstrom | 17.7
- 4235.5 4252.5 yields -0.76 angstrom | 19.7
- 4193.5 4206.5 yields 0.51 angstrom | 17.6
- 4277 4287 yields -0.49 angstrom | 20.2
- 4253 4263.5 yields 0.31 angstrom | 18.5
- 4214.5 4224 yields -0.51 angstrom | 19.6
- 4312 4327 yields -0.21 angstrom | 20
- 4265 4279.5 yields 0.08 angstrom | 19.1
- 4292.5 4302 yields 1.35 angstrom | 16.7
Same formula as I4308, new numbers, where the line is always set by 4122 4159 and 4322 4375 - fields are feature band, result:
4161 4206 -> 0.05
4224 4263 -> 0.04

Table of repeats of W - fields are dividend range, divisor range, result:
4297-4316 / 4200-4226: 0.87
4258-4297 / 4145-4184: 1.11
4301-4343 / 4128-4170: 1.08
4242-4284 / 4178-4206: 1.13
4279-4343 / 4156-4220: 1.05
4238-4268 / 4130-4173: 1.13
